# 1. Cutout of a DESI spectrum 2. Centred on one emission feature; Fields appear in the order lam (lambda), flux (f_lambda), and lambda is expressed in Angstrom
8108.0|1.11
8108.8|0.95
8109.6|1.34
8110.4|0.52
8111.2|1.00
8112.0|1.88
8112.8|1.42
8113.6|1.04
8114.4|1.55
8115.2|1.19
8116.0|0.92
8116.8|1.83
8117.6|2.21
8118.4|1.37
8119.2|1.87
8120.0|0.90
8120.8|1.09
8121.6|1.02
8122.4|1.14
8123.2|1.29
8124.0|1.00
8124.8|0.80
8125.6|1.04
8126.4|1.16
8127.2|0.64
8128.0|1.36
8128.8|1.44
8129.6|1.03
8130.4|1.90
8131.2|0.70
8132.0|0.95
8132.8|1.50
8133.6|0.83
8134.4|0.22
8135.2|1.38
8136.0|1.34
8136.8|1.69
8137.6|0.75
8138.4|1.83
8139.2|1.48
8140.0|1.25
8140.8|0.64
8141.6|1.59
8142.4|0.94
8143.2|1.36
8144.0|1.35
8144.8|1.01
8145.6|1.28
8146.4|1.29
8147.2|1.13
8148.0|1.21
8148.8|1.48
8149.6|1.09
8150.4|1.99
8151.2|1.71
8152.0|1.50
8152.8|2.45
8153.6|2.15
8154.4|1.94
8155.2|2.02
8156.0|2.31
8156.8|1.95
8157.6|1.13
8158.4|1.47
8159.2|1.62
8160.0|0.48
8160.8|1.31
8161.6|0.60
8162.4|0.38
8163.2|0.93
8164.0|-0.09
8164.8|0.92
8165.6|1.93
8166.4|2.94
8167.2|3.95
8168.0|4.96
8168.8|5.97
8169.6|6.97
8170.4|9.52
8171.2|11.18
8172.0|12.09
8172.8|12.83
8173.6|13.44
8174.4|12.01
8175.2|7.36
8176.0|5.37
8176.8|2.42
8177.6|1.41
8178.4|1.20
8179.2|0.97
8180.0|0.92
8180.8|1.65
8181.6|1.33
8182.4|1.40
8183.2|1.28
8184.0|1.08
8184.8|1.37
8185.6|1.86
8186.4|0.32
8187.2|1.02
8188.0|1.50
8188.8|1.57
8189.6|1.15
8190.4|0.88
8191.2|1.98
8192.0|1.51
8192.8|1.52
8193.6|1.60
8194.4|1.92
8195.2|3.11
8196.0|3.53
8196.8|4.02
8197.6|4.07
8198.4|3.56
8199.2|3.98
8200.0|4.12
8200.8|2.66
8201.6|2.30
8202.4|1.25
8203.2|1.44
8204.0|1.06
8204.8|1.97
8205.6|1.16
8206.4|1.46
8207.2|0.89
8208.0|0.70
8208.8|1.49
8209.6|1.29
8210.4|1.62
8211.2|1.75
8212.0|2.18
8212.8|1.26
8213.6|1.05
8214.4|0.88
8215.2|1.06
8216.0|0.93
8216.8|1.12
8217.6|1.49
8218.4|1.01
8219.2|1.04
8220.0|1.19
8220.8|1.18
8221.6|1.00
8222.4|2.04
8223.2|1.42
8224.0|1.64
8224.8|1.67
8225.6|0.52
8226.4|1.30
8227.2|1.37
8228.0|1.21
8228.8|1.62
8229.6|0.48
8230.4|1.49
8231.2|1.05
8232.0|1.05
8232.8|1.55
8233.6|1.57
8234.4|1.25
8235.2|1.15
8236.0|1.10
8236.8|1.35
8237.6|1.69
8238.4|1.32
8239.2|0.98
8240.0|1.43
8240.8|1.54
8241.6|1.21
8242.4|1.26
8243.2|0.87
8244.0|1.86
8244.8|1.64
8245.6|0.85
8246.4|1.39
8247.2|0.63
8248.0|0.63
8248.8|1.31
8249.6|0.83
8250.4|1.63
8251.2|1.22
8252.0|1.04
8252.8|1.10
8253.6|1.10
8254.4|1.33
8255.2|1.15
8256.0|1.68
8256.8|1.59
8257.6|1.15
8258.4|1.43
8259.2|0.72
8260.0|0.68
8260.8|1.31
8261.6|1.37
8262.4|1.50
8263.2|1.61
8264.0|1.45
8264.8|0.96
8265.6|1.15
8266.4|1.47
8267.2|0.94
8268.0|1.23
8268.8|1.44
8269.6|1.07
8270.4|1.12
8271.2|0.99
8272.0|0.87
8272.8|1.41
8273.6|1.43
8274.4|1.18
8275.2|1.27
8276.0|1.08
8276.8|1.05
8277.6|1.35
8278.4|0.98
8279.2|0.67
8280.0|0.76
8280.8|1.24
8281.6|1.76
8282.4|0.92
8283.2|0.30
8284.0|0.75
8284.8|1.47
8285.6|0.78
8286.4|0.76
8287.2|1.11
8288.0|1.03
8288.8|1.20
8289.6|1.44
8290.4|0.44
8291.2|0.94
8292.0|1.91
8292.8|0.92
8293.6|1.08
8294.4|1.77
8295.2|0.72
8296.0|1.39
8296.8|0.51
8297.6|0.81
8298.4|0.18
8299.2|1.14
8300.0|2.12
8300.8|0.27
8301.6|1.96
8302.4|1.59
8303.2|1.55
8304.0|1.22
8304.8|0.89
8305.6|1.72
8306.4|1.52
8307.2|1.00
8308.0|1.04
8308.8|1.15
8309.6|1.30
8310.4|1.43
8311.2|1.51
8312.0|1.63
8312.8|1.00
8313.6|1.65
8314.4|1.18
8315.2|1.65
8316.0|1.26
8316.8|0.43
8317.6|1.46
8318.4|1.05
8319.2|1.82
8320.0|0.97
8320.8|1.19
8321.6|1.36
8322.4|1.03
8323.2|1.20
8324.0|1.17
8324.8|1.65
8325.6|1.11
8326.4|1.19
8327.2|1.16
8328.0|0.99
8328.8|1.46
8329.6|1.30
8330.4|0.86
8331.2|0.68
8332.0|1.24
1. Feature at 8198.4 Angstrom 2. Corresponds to [N II]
